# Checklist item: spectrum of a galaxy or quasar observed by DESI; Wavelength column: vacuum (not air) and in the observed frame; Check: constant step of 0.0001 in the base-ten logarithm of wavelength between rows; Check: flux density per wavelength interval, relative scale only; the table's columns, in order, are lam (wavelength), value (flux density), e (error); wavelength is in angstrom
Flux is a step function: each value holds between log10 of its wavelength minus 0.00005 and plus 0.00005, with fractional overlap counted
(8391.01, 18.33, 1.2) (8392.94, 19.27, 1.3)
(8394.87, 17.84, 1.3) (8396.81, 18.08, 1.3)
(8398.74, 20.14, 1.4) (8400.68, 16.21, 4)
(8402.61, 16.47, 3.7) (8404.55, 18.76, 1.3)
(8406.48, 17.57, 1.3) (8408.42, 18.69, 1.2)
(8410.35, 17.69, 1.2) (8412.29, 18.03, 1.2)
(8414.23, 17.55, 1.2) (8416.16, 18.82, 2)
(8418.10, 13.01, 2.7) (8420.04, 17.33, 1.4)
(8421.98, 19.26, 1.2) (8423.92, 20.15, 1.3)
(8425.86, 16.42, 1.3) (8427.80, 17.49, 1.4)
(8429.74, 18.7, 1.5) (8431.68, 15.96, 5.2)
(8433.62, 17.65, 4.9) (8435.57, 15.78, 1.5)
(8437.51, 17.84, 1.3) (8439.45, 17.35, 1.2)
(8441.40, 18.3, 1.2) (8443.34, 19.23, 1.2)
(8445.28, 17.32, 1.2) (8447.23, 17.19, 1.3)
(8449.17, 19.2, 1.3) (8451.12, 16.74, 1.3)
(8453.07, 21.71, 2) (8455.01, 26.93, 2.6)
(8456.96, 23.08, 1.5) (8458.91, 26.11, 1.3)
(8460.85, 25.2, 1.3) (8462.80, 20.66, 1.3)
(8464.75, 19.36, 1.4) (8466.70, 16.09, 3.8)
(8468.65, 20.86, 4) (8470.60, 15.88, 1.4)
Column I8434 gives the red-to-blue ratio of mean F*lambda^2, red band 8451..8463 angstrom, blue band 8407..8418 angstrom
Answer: 1.34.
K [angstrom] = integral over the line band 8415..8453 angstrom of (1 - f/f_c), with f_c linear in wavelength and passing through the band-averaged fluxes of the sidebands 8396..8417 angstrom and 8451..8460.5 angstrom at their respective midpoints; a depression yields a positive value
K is 6.2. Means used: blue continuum 18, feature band 17.7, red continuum 23.6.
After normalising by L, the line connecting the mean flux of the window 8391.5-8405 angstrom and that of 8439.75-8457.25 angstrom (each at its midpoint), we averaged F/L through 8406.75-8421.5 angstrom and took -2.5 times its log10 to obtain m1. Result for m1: 0.07 mag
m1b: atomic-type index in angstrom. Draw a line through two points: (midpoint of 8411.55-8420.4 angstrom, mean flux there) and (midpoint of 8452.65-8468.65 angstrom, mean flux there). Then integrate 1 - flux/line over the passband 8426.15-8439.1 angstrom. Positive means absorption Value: 1.2 angstrom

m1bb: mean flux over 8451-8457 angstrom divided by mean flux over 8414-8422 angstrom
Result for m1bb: 1.3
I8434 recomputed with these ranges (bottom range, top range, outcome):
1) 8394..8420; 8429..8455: 1.05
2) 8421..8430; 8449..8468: 1.18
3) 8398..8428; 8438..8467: 1.16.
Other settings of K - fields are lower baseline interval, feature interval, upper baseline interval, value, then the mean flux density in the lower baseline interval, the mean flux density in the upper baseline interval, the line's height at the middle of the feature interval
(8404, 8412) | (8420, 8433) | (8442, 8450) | 0.2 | 18.1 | 18.2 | 18.2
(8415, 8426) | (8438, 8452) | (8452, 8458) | 2.6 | 17.6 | 23.8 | 22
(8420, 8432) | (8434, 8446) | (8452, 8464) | 1.7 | 18.1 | 23.8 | 20.6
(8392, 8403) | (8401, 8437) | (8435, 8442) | 0.4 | 18.1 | 17.4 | 17.7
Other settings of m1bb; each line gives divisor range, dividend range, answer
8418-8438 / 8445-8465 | 1.23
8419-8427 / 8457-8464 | 1.30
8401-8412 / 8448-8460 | 1.25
